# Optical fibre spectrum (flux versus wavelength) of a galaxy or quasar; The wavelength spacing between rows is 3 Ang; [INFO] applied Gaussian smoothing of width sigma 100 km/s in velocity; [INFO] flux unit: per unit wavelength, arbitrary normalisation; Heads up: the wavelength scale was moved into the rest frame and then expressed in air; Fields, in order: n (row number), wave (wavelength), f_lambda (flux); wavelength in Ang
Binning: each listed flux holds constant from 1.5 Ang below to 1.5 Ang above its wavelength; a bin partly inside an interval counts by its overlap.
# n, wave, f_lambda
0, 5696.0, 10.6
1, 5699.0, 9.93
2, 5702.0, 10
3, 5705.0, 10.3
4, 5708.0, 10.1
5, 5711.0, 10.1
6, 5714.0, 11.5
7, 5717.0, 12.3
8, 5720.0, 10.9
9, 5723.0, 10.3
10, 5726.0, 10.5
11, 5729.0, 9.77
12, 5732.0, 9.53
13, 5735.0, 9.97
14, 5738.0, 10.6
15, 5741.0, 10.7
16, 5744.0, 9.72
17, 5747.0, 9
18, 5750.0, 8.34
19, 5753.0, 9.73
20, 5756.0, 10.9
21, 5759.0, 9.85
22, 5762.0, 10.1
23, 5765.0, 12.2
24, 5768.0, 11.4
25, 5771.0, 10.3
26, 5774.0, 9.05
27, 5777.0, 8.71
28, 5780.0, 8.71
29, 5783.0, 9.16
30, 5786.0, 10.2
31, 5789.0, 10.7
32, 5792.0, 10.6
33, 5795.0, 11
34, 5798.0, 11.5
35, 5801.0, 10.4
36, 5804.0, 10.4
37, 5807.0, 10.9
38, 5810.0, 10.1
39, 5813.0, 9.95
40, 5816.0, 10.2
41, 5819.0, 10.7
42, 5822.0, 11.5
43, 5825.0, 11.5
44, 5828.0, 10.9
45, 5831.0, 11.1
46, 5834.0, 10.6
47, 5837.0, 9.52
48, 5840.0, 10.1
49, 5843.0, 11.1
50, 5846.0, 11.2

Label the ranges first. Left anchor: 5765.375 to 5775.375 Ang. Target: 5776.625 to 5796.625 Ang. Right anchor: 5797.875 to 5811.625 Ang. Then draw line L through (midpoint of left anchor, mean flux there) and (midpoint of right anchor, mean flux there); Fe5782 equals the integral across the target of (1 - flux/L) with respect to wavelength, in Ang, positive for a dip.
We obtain 1.11 Ang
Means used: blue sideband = 10.5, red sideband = 10.6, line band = 9.94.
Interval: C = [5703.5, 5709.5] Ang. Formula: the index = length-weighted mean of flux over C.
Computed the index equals 10.2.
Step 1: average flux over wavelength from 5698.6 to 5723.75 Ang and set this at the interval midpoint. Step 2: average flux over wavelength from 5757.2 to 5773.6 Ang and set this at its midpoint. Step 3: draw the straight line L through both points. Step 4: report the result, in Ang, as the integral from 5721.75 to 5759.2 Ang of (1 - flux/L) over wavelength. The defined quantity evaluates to 2.6 Ang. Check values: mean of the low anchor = 10.6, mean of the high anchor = 10.7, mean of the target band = 9.92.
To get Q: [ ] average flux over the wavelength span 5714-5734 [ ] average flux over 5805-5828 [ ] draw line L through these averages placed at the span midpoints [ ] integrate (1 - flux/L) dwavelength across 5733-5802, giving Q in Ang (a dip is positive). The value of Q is 3.5 Ang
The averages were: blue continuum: 10.6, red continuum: 10.7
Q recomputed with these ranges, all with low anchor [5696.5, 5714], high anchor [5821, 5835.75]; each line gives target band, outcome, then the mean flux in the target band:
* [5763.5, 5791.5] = 1.73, 10.1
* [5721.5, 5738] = 0.53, 10.1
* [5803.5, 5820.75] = 0.91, 10.4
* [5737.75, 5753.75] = 1.38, 9.61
